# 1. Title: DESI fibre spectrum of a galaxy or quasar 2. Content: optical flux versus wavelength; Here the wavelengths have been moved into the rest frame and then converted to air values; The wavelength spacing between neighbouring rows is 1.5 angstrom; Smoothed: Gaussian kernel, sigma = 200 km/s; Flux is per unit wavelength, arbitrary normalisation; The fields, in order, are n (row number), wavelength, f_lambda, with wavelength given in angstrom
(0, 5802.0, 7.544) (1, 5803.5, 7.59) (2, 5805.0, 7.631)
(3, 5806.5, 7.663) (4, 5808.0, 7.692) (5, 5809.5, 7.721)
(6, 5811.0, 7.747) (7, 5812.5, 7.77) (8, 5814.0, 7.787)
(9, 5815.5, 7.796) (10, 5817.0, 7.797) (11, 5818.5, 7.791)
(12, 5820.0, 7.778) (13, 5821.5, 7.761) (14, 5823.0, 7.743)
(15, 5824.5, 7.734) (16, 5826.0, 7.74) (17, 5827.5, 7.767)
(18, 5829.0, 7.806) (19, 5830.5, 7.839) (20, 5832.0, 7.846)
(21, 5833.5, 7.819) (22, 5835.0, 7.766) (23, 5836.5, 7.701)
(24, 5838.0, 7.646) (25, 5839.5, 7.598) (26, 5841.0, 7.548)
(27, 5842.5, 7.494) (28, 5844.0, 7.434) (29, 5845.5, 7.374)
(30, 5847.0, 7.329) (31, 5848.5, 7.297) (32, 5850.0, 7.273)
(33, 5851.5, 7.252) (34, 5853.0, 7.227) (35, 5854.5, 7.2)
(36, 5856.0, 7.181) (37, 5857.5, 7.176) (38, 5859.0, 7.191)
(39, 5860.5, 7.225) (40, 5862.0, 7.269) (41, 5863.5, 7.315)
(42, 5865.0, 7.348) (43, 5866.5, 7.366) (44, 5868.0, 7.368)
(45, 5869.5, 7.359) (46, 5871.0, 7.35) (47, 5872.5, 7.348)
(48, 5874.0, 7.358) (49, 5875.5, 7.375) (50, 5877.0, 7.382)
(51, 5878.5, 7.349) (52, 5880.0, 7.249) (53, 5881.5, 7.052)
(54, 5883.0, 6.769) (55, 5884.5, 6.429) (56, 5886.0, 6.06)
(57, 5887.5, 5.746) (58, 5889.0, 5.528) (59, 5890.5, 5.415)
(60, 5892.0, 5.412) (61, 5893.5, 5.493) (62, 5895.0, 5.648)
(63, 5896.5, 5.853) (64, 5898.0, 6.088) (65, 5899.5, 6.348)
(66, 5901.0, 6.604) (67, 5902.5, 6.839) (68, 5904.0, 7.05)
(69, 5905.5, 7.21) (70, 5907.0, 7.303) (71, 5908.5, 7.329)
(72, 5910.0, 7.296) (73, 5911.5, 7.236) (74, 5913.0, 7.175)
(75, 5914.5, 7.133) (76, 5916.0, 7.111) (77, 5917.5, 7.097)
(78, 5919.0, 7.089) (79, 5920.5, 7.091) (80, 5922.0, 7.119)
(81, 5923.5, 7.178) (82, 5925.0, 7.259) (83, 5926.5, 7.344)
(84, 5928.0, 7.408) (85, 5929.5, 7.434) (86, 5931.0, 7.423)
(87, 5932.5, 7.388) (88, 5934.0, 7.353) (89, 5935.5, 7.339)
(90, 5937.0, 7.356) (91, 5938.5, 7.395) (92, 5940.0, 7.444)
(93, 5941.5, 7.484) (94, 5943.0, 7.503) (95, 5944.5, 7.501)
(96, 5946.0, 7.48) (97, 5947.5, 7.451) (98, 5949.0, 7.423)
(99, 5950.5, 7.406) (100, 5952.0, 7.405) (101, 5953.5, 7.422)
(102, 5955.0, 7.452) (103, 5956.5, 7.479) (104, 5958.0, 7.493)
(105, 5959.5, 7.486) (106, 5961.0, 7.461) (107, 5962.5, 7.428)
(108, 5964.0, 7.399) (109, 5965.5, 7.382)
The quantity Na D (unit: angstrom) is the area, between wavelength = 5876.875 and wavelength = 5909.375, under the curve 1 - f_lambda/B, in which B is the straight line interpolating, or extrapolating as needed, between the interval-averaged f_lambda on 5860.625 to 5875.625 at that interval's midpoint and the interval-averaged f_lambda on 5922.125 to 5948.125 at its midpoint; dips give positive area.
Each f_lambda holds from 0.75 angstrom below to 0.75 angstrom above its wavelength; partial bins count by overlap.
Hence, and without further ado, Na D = 4.0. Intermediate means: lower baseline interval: 7.34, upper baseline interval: 7.39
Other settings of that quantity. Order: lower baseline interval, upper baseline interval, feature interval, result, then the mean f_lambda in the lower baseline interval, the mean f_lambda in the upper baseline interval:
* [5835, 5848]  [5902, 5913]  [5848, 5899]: 3.8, 7.53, 7.19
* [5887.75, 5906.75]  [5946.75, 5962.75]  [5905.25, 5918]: -1.5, 6.15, 7.45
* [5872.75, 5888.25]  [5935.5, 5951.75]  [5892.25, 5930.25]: 1.5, 6.89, 7.44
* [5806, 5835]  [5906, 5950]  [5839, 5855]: 0.6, 7.77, 7.32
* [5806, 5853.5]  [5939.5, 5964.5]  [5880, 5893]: 2.5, 7.64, 7.45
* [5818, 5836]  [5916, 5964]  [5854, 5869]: 0.8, 7.78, 7.37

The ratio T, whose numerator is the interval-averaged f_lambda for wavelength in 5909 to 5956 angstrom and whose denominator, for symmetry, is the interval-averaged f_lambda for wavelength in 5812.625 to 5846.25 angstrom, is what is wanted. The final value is 0.95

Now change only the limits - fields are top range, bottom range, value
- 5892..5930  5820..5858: 0.91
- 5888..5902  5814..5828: 0.75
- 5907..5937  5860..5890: 1.04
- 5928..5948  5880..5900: 1.23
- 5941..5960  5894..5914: 1.10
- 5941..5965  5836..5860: 1.01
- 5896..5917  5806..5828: 0.89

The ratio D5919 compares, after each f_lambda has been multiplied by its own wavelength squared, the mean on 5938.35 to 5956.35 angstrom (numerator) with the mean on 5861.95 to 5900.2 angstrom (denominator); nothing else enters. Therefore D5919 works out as 1.15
